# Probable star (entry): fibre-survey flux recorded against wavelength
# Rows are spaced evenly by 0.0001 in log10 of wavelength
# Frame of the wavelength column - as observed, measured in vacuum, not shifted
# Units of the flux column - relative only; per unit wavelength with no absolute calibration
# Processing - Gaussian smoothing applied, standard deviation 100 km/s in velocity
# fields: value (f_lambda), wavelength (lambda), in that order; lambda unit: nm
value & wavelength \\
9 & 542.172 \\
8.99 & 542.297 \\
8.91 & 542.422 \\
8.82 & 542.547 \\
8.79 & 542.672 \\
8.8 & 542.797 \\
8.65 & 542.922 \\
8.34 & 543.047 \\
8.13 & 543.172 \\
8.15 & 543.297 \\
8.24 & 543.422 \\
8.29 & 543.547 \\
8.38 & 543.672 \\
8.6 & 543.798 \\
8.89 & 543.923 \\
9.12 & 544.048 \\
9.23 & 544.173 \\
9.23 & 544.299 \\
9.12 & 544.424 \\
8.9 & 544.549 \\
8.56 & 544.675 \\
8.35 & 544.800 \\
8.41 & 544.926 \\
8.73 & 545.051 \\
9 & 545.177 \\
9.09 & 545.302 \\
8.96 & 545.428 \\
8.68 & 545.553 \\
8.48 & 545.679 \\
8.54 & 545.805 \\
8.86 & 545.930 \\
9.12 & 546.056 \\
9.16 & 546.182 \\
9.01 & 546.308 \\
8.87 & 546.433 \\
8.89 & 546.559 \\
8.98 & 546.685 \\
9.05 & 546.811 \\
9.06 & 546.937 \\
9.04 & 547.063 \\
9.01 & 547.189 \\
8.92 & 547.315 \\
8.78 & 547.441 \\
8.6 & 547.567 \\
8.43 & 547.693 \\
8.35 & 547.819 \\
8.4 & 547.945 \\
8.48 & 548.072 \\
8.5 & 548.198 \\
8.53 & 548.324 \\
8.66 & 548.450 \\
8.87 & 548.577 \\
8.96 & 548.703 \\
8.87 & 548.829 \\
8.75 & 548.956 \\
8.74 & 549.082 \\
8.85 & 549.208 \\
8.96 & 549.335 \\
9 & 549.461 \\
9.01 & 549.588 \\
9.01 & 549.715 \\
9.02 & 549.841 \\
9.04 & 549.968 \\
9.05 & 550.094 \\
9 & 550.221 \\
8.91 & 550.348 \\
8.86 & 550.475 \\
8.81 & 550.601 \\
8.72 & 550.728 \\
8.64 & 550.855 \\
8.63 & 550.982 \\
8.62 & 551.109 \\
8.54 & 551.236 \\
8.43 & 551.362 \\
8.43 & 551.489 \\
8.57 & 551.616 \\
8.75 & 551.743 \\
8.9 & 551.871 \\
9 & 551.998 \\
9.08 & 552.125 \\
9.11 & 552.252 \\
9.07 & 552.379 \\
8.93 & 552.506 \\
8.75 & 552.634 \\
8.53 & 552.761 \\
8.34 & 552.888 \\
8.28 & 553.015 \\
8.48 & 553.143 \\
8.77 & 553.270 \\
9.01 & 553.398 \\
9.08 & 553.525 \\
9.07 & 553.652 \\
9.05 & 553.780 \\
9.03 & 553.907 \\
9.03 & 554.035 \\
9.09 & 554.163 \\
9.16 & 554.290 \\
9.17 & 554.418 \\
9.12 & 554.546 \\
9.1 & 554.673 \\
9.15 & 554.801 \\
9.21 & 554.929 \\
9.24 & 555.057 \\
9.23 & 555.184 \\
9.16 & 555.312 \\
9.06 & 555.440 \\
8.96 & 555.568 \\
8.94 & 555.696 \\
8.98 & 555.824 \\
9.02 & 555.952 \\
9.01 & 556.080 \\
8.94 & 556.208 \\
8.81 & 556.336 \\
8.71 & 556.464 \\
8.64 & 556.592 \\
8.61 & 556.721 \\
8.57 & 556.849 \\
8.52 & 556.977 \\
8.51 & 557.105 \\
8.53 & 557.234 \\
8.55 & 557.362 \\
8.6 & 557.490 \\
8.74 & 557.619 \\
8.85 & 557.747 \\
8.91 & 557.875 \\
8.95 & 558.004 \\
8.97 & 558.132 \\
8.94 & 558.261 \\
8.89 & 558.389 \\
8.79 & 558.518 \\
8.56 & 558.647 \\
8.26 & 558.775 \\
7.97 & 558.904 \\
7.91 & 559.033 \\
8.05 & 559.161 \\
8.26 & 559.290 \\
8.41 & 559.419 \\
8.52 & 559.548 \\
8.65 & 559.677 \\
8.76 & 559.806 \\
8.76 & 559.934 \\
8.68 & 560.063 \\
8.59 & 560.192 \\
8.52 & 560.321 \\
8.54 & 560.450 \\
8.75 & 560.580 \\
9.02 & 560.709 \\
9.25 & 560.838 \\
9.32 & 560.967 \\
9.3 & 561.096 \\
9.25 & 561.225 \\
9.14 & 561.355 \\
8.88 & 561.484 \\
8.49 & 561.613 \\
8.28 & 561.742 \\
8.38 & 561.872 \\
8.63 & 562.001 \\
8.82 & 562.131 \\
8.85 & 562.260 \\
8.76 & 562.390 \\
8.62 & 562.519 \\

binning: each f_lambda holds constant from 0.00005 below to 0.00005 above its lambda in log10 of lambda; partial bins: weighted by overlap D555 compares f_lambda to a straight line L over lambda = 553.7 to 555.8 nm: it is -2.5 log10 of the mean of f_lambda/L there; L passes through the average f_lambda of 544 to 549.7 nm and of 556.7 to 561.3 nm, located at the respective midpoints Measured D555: -0.05 mag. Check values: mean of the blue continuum 8.82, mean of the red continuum 8.68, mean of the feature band 9.1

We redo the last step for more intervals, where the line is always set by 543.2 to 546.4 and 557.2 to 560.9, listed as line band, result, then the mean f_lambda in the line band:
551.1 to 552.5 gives -0.01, 8.79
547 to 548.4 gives 0.01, 8.64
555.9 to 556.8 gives -0.02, 8.81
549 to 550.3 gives -0.03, 8.97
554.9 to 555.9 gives -0.05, 9.09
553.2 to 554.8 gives -0.05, 9.06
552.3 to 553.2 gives 0.01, 8.63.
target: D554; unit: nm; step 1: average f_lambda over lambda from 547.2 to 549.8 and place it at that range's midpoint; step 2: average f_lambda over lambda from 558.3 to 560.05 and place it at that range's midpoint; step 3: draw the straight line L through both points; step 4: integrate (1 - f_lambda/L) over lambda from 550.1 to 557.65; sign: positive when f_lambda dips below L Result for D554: -0.21 nm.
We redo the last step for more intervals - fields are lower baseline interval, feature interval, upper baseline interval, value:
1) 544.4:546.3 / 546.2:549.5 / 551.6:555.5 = 0.02 nm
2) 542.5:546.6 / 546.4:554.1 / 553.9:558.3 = 0.02 nm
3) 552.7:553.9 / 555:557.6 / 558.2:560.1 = -0.06 nm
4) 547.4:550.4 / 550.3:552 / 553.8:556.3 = 0.04 nm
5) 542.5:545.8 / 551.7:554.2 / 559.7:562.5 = -0.03 nm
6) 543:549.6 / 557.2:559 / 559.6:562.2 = 0.03 nm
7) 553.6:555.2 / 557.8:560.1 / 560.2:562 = 0.09 nm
